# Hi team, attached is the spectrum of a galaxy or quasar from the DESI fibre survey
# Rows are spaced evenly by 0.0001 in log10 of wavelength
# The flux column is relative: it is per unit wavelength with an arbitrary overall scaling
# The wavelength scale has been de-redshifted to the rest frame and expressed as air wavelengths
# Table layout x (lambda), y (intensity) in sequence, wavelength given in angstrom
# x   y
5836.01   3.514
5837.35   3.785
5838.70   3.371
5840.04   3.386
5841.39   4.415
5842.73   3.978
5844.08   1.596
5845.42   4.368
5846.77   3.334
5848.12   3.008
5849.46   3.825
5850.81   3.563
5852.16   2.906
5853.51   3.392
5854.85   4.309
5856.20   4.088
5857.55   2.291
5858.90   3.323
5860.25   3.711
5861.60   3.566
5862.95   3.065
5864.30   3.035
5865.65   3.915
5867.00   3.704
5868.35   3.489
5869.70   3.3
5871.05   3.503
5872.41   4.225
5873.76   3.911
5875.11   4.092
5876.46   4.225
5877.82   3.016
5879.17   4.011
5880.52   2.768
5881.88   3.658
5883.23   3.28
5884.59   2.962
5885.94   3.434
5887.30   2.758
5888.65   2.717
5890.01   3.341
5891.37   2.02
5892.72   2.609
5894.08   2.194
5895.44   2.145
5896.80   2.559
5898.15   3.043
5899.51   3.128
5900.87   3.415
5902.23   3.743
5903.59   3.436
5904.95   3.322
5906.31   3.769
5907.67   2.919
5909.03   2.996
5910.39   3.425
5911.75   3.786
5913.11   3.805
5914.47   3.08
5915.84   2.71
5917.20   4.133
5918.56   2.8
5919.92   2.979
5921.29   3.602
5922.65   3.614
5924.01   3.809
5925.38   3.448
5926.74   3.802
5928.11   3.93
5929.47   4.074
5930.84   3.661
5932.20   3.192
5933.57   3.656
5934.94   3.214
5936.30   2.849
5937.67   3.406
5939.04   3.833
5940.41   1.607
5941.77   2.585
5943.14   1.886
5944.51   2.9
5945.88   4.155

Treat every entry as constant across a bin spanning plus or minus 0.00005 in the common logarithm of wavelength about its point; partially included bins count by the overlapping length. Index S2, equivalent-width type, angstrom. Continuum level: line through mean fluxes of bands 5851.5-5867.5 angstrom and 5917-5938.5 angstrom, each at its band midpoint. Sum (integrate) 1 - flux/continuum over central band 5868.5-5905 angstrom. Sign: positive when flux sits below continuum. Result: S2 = 2.6 angstrom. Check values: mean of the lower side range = 3.44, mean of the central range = 3.22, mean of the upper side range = 3.5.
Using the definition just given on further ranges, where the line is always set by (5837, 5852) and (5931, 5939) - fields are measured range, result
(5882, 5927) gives 2.8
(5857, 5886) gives -0.4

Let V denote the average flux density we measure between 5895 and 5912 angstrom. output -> 3.21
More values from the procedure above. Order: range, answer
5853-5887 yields 3.52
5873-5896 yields 3.13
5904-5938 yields 3.44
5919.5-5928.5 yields 3.6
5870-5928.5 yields 3.3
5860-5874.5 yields 3.58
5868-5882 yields 3.66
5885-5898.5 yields 2.68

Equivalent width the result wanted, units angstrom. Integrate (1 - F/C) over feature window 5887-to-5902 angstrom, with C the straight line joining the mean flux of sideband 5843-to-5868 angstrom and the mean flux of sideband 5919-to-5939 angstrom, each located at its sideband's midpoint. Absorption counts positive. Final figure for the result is 3.1 angstrom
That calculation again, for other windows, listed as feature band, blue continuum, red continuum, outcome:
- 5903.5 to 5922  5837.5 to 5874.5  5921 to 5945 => 0.0 angstrom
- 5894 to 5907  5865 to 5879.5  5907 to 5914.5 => 1.3 angstrom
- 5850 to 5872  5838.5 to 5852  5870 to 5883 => 0.7 angstrom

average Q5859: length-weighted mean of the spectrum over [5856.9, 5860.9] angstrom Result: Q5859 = 3.11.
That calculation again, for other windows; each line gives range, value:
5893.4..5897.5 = 2.31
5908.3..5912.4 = 3.4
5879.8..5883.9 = 3.25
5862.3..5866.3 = 3.34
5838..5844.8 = 3.36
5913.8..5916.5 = 2.89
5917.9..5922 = 3.13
